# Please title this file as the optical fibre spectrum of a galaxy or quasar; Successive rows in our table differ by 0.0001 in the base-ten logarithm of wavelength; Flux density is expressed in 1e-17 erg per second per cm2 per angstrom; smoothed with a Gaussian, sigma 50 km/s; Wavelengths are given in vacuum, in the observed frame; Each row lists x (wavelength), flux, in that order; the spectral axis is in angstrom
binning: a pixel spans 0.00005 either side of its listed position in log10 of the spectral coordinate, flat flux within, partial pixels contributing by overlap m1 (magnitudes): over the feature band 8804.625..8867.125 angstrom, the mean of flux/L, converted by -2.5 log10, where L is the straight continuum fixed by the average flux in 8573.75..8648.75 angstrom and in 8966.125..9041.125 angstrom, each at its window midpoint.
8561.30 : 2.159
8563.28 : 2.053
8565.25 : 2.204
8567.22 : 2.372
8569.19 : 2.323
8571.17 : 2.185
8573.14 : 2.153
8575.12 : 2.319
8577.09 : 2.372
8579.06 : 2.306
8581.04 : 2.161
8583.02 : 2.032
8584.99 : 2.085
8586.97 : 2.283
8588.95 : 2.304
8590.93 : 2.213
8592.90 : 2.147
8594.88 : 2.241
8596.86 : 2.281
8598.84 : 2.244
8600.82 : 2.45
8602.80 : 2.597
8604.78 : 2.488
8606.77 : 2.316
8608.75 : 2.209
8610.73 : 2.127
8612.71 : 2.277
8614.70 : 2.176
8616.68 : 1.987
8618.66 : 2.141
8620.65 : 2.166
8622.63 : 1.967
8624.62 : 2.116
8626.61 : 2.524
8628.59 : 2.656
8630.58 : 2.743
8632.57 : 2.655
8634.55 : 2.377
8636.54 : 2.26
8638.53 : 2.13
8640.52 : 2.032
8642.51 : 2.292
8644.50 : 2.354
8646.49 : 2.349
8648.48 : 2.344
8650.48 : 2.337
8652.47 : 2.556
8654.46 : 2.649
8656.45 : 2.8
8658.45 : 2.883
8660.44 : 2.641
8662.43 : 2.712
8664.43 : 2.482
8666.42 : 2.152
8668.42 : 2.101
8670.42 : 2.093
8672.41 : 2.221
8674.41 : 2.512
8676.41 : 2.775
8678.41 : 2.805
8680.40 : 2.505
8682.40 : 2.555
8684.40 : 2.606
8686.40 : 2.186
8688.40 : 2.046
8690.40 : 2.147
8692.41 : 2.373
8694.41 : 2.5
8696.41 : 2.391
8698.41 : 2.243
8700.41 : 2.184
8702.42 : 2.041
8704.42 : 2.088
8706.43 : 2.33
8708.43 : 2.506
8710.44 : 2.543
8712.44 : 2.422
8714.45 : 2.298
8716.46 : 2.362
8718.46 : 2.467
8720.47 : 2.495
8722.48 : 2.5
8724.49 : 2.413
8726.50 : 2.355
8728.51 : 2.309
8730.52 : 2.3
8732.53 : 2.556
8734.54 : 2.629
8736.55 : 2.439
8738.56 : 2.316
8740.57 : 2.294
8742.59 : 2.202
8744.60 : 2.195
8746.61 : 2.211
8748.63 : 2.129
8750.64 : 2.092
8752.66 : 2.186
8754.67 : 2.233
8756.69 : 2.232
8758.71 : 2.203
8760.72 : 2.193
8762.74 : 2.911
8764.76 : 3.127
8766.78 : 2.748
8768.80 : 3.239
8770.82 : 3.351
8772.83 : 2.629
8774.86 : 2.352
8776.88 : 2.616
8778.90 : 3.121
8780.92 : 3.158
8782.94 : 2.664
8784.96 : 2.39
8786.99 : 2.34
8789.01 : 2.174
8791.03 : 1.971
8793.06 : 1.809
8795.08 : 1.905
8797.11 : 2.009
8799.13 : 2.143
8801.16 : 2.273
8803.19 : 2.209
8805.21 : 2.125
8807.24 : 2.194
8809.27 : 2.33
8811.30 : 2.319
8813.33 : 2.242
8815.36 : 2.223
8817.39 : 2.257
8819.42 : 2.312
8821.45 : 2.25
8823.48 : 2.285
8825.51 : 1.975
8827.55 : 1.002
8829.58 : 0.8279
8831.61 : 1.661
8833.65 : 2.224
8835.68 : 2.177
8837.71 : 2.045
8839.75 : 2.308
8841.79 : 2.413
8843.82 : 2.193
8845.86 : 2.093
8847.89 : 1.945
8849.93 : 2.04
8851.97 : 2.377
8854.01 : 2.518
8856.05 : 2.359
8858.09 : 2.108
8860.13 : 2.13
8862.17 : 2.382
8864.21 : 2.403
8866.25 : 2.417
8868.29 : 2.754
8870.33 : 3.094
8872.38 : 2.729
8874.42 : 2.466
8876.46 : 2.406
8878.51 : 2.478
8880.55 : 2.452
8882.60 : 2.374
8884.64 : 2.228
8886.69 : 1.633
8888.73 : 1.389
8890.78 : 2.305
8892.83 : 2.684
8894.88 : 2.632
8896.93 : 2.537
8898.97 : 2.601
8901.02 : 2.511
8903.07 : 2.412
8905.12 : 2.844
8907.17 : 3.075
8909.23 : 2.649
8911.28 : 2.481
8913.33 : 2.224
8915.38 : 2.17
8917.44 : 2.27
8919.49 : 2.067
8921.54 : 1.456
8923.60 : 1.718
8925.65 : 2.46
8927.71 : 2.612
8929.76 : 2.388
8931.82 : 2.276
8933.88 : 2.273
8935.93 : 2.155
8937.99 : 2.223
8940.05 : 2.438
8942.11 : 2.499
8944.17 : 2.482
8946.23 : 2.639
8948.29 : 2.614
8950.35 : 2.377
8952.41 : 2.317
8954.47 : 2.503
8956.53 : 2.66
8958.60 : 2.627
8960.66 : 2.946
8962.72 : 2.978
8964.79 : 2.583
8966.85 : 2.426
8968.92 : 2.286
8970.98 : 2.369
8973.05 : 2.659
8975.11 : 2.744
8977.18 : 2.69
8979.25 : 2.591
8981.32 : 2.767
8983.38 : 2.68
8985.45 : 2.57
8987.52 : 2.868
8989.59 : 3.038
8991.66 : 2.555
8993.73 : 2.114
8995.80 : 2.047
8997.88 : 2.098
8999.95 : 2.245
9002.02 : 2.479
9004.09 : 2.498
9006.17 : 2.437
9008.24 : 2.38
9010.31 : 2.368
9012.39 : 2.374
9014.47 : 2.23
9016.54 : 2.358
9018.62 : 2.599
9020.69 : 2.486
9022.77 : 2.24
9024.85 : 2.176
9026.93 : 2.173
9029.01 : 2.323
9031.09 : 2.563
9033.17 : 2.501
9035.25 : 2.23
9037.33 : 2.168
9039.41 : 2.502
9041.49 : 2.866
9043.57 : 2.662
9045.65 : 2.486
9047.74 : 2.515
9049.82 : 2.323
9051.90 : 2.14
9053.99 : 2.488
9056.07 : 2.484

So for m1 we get 0.12 mag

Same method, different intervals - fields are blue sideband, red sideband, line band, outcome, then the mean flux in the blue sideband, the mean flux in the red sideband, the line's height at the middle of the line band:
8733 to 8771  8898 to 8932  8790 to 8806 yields 0.181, 2.45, 2.37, 2.43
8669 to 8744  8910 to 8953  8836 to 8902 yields -0.012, 2.38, 2.29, 2.32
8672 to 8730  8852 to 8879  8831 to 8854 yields 0.143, 2.39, 2.48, 2.46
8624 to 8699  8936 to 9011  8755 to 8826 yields 0.024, 2.43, 2.52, 2.46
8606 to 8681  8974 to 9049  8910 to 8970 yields 0.027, 2.38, 2.46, 2.45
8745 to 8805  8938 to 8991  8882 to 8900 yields 0.124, 2.43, 2.61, 2.54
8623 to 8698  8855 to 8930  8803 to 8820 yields 0.069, 2.42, 2.38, 2.39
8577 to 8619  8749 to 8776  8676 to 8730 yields 0.031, 2.25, 2.57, 2.45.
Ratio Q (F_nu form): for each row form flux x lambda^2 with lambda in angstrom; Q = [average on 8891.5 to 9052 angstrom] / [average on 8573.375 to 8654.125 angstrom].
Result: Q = 1.16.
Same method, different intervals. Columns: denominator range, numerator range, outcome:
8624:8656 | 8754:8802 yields 1.07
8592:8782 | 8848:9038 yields 1.06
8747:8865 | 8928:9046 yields 1.13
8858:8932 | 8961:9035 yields 1.06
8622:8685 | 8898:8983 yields 1.08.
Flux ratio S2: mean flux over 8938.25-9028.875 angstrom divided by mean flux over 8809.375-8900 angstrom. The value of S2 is 1.1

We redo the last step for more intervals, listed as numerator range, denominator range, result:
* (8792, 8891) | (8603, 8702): 0.92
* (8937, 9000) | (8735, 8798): 1.04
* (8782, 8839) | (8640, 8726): 0.87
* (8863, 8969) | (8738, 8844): 1.06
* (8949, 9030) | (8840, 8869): 1.08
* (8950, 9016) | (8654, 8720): 1.04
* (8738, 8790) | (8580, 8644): 1.11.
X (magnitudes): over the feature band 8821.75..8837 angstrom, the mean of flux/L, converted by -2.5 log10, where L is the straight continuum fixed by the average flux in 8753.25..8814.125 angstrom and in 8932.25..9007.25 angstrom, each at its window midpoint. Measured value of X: 0.36 mag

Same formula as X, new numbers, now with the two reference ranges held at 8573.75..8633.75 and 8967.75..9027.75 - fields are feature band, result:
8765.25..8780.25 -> -0.22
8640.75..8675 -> -0.06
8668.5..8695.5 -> -0.04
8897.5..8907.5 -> -0.10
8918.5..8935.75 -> 0.13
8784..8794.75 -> 0.12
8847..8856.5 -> 0.07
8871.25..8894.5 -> 0.05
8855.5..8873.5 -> -0.04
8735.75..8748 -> 0.04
